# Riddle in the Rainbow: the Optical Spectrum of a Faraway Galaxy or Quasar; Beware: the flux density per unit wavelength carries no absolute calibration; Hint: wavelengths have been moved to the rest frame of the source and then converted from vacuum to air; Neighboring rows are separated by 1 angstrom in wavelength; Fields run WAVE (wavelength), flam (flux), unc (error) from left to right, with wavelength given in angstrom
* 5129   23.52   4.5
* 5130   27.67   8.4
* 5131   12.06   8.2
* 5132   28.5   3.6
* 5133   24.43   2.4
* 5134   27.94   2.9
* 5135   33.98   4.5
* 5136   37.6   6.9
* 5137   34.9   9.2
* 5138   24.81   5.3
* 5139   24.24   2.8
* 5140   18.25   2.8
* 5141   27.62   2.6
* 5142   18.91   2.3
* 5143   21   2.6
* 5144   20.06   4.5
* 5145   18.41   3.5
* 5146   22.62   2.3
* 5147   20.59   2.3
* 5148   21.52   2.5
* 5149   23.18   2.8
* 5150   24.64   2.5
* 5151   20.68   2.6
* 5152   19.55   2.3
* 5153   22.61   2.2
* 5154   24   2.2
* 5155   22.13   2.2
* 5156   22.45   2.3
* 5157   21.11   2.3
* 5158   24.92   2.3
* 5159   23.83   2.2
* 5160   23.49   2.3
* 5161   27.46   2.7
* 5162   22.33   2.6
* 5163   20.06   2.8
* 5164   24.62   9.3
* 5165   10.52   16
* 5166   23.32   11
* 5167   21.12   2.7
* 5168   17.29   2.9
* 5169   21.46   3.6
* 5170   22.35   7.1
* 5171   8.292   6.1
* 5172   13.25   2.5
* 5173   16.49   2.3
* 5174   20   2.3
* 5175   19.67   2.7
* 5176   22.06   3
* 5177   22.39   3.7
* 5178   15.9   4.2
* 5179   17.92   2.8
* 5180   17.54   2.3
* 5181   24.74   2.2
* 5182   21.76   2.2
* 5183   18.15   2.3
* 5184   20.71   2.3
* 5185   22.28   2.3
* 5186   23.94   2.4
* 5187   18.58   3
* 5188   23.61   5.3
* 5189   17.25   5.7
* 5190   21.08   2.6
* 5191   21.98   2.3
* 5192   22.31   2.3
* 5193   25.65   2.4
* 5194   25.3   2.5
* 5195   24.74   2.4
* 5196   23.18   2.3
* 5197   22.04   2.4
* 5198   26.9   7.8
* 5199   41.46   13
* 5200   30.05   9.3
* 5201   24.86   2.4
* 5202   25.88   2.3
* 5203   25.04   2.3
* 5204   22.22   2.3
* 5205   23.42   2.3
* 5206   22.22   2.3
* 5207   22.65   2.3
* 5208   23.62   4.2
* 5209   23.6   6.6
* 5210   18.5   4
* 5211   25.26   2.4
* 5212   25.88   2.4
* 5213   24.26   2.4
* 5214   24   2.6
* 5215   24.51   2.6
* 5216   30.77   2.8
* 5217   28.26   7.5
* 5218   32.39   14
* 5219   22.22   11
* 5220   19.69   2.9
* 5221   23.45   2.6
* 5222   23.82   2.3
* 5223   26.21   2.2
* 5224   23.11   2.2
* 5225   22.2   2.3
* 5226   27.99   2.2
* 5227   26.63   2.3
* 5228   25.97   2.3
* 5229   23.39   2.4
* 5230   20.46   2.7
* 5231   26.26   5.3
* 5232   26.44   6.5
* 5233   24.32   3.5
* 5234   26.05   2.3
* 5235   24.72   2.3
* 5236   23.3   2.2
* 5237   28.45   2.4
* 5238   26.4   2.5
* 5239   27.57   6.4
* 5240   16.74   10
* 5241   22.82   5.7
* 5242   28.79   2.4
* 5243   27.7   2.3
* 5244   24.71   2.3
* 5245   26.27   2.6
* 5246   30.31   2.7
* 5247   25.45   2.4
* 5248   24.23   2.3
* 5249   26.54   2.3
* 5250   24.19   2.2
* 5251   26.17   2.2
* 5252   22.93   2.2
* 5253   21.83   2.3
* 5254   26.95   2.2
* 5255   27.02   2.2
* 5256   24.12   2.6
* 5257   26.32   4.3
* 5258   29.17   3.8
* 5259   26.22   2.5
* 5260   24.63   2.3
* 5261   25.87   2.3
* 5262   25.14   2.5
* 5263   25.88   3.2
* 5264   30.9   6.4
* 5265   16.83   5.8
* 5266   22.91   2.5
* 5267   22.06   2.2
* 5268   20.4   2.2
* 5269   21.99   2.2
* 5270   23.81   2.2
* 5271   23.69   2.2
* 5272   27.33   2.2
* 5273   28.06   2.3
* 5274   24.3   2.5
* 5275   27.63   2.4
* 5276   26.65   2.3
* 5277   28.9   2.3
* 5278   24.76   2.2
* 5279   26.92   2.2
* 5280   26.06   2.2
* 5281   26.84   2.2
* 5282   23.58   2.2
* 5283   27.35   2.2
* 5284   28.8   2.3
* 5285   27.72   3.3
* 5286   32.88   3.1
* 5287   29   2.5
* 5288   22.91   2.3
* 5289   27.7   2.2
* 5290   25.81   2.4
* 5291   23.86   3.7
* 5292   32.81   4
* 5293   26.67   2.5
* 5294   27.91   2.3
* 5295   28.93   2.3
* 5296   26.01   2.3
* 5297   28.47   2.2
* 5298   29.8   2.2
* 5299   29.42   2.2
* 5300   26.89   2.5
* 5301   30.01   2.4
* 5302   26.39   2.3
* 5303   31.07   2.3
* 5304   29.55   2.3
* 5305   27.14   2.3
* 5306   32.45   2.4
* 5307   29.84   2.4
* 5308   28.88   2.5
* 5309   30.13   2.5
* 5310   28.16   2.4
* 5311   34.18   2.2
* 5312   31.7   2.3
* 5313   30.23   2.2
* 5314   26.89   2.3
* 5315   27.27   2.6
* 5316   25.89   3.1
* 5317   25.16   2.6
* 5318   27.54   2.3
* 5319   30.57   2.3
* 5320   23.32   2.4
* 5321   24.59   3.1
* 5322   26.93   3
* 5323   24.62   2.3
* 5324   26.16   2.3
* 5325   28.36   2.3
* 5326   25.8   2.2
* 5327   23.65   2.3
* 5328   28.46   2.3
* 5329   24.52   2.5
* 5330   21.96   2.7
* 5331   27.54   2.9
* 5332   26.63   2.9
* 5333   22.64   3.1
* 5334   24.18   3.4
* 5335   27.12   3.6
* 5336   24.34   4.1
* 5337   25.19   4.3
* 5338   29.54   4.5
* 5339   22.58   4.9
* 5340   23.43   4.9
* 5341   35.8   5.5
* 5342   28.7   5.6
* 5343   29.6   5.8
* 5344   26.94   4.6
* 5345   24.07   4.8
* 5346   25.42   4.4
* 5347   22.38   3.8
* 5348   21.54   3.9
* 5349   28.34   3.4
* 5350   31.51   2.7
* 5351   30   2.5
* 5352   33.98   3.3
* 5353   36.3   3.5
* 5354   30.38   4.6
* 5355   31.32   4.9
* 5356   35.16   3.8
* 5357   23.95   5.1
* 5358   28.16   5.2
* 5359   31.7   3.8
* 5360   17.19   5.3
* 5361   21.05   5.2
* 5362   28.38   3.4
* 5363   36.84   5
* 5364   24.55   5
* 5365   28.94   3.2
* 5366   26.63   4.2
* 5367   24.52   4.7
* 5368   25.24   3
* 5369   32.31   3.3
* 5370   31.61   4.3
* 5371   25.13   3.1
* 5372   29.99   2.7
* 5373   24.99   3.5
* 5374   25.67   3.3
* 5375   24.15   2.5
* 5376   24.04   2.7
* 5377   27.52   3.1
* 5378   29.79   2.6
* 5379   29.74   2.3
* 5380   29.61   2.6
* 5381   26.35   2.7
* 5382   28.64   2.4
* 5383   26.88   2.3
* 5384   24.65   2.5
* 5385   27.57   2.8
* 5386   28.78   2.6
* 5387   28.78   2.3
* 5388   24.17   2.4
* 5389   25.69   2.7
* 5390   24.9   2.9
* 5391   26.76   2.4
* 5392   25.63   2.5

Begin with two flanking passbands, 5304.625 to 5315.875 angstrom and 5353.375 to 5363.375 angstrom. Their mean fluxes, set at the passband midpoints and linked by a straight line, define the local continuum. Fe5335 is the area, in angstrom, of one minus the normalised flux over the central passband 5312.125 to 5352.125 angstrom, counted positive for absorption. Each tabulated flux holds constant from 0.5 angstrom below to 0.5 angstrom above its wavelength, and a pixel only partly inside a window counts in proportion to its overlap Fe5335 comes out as 3.44 angstrom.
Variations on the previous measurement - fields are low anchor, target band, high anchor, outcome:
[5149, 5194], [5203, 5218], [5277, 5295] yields -0.9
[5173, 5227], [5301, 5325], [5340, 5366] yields -1.0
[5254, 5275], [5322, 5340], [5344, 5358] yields 1.5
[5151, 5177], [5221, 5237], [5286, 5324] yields -0.5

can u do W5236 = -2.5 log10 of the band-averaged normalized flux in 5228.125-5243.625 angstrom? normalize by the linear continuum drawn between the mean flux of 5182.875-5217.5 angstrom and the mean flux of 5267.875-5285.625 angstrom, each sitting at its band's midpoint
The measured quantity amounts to 0.00 mag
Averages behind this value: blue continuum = 24.2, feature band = 24.9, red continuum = 26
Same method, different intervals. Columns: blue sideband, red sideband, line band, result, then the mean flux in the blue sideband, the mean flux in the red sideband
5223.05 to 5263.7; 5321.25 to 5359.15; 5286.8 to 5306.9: -0.07 mag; 25.4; 27.3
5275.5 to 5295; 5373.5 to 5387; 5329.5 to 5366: -0.01 mag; 27.3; 27.2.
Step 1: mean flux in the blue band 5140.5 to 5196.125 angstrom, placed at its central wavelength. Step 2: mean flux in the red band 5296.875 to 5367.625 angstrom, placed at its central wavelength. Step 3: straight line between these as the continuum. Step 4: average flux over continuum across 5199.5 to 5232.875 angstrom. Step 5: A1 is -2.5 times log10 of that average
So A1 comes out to -0.077 mag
